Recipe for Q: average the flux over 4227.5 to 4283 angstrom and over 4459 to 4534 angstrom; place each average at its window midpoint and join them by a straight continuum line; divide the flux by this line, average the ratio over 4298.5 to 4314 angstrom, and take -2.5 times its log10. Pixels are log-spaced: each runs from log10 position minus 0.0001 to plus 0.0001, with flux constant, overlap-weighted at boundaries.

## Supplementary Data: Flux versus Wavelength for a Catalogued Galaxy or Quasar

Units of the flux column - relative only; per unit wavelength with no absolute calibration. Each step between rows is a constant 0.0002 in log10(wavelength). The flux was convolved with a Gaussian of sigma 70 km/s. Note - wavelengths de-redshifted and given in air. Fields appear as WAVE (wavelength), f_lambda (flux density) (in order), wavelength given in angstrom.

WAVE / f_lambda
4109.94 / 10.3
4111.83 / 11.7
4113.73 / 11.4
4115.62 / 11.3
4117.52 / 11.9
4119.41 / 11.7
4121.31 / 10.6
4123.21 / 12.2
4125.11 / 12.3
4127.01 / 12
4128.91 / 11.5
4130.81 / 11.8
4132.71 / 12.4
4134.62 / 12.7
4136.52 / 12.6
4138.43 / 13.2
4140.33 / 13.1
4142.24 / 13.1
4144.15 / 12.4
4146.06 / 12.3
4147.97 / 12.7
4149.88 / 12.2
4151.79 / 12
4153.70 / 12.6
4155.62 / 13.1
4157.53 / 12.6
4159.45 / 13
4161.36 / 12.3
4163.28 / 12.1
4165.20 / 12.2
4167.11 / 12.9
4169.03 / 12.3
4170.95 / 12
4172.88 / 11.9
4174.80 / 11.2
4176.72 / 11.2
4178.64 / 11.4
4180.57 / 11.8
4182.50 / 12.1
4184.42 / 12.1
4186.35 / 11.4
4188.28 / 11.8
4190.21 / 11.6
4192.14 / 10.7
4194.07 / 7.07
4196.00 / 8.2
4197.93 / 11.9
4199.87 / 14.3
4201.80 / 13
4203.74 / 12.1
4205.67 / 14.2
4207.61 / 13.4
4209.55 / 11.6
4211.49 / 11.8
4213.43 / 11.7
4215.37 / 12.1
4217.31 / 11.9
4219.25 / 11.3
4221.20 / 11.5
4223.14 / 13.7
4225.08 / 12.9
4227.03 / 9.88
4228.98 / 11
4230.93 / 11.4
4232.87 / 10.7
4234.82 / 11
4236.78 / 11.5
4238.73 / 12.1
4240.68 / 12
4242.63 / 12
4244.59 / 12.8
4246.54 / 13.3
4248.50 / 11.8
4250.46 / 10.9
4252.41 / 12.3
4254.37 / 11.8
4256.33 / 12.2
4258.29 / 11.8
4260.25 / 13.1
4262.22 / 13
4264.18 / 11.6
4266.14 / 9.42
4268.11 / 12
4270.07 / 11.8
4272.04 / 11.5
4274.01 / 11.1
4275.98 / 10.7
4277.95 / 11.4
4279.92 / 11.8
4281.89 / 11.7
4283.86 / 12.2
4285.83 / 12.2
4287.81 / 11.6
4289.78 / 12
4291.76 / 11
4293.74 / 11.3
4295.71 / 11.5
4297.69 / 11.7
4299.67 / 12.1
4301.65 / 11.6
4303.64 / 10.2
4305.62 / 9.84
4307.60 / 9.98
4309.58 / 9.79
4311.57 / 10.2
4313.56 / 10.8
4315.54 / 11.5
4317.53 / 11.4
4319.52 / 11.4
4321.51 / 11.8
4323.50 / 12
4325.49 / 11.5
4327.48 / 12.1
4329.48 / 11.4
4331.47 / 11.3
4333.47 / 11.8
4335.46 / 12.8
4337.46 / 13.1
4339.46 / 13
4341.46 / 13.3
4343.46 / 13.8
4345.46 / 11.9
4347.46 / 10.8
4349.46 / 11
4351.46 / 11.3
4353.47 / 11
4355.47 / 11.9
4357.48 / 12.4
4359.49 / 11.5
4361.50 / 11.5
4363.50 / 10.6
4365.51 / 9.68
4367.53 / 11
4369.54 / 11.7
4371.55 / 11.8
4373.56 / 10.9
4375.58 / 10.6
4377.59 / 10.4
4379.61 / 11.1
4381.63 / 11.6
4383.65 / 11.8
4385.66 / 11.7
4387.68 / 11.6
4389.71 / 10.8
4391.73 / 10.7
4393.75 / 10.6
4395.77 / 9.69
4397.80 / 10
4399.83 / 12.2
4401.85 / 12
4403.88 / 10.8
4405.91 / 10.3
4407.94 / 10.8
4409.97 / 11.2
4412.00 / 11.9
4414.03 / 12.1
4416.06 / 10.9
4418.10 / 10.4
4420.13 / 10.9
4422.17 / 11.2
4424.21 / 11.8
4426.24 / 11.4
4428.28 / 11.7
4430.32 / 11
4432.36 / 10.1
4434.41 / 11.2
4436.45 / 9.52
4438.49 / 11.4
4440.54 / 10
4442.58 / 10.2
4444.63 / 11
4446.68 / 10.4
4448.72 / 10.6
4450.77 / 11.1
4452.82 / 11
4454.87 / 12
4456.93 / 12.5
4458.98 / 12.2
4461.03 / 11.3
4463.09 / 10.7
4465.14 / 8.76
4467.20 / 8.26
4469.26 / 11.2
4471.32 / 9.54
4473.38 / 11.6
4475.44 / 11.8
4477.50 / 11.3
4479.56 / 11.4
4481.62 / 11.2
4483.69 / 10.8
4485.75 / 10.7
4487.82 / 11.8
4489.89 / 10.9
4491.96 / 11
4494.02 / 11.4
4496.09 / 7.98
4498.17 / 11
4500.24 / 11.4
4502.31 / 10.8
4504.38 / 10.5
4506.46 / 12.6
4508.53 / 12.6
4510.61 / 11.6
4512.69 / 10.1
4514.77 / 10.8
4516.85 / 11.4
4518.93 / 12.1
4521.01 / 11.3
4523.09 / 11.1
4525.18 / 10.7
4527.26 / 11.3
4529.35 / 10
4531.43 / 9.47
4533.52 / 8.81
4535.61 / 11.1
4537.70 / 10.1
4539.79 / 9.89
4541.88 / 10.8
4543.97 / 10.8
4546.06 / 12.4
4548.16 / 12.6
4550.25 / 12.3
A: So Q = 0.09 mag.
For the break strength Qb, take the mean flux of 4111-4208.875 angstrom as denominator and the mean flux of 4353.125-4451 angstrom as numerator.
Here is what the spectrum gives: 0.92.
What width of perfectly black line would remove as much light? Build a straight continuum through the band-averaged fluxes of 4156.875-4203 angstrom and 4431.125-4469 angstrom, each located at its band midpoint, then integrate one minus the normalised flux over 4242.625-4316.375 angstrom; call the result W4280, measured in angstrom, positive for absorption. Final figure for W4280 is -1.1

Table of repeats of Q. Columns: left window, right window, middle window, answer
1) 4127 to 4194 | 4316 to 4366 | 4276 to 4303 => 0.02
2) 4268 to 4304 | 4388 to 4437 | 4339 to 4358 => -0.07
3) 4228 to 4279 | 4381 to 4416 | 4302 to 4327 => 0.05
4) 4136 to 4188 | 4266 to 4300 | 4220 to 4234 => 0.03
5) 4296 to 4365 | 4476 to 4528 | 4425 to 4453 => 0.05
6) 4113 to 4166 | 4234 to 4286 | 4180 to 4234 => 0.03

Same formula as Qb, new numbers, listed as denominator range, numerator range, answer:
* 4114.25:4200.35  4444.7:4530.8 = 0.92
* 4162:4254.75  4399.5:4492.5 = 0.93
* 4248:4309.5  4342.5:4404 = 0.98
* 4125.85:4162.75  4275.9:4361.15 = 0.93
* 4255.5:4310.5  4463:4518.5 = 0.95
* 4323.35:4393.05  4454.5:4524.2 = 0.95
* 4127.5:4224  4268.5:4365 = 0.96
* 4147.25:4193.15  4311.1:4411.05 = 0.95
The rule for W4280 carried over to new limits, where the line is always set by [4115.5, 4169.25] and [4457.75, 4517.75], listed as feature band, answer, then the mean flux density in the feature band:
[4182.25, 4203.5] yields 1.47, 11.3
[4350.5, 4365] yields 0.07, 11.4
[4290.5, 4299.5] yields 0.19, 11.5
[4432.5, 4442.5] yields 0.60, 10.5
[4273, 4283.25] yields 0.35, 11.4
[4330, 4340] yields -0.68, 12.3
